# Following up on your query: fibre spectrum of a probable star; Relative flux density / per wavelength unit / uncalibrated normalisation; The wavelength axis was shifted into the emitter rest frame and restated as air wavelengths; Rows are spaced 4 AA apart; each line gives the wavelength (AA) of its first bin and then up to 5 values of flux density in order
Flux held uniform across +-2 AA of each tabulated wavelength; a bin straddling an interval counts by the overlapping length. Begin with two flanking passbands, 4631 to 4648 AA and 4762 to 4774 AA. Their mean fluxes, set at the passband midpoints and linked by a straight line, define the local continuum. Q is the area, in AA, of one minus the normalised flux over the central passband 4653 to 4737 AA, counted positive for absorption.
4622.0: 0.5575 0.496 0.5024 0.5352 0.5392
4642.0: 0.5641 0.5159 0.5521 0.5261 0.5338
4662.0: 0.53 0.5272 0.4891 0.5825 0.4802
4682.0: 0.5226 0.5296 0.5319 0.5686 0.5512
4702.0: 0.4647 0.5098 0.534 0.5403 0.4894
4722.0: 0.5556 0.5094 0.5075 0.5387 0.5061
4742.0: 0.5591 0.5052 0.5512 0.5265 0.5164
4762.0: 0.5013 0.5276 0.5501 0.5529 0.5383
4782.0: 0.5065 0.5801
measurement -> 1.75 AA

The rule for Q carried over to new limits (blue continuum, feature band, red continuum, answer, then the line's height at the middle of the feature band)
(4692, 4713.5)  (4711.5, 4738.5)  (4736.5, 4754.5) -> 0.3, 0.529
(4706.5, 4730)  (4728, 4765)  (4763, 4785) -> 0.4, 0.529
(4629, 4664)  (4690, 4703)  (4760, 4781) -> 0.0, 0.534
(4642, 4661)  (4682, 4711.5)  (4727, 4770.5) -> 0.2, 0.531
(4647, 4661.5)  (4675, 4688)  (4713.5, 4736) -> 0.3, 0.53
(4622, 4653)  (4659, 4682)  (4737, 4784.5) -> 0.4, 0.531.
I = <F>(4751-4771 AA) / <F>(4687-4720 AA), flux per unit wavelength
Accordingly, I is 1.0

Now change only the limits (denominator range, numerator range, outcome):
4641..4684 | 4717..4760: 0.99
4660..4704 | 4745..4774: 1.01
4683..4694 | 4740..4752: 1.00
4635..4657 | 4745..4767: 0.97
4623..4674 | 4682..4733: 0.99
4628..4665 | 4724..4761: 0.98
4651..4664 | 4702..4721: 0.97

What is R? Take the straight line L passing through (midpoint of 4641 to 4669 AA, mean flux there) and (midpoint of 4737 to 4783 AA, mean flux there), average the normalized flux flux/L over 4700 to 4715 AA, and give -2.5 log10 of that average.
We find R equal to 0.04 mag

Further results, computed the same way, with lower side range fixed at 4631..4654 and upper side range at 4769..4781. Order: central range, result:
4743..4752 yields 0.022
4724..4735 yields 0.051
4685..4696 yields -0.009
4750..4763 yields 0.044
